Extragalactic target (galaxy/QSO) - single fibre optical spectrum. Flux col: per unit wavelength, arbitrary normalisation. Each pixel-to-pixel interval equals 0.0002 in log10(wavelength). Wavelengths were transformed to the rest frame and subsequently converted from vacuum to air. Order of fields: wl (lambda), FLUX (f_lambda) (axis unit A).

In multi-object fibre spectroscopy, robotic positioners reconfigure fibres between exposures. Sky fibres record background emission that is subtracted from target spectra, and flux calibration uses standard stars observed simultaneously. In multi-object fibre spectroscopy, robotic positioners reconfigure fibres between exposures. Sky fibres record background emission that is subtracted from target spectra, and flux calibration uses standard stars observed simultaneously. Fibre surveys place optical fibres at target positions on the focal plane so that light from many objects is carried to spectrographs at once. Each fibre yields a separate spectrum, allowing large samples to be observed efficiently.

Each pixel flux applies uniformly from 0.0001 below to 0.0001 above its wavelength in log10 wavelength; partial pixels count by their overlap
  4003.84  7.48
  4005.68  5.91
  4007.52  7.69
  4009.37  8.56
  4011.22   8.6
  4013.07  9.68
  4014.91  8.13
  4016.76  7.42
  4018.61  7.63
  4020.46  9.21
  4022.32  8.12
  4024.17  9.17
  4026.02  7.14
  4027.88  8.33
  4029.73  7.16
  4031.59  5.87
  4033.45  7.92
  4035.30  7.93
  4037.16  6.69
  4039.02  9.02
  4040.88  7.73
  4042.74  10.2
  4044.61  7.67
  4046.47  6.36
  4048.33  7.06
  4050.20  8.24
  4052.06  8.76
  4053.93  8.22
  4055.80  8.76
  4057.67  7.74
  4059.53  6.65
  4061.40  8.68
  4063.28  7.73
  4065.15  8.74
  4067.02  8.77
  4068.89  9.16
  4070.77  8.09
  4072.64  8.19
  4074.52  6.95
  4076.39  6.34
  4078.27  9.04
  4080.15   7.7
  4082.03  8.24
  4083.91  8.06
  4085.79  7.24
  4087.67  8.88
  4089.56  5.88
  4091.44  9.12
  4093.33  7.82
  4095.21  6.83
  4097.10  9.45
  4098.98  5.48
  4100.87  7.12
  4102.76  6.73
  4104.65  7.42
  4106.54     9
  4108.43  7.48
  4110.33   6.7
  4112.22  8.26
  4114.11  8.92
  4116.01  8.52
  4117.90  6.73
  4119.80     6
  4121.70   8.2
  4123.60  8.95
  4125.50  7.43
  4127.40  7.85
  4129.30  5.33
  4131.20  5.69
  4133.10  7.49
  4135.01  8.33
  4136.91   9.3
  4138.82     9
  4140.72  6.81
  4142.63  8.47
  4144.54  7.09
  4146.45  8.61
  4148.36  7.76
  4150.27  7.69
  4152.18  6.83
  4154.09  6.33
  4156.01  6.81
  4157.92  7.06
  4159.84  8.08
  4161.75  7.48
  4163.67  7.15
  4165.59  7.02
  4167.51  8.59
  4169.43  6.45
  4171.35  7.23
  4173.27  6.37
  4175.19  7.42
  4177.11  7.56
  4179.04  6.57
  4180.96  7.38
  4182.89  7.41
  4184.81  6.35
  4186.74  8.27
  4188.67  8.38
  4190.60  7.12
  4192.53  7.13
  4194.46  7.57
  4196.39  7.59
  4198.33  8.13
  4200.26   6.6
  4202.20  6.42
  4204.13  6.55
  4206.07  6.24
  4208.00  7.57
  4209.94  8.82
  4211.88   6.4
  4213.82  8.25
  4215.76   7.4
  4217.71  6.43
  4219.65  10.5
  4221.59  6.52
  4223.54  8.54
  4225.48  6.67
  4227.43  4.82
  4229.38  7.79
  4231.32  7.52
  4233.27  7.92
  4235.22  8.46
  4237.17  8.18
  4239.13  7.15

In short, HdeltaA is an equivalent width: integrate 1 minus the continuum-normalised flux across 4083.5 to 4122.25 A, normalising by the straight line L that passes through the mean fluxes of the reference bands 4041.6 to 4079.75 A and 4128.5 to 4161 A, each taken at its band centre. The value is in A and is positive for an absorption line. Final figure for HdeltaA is 0.8 A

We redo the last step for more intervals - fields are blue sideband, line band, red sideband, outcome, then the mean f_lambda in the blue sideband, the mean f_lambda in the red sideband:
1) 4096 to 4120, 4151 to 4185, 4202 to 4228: 1.2 A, 7.57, 7.29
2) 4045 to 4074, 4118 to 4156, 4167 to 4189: 0.2 A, 8.05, 7.28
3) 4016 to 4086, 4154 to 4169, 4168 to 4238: 0.4 A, 7.95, 7.36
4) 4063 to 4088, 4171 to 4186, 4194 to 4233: 0.9 A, 8.07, 7.32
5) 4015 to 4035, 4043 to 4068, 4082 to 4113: -0.9 A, 7.81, 7.61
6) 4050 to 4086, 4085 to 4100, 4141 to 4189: 0.6 A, 8.08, 7.35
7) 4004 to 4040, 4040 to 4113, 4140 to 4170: -1.5 A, 7.9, 7.4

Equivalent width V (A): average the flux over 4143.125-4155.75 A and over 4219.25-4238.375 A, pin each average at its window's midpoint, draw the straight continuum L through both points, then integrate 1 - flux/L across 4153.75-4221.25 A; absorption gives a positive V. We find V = 1.4 A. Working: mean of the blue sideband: 7.39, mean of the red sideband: 7.6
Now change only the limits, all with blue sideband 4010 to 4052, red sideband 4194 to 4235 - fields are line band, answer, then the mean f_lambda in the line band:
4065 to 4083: -0.6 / 8.1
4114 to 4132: 0.9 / 7.3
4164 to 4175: 0.5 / 7.15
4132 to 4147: -0.9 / 8.1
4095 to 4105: 0.7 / 7.18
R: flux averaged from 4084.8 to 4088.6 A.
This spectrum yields 8.06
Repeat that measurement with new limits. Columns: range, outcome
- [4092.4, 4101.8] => 7.35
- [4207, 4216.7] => 7.69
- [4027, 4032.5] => 7.12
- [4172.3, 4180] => 6.98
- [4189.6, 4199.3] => 7.51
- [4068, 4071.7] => 8.61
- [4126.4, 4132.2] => 6.32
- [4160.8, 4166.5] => 7.21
